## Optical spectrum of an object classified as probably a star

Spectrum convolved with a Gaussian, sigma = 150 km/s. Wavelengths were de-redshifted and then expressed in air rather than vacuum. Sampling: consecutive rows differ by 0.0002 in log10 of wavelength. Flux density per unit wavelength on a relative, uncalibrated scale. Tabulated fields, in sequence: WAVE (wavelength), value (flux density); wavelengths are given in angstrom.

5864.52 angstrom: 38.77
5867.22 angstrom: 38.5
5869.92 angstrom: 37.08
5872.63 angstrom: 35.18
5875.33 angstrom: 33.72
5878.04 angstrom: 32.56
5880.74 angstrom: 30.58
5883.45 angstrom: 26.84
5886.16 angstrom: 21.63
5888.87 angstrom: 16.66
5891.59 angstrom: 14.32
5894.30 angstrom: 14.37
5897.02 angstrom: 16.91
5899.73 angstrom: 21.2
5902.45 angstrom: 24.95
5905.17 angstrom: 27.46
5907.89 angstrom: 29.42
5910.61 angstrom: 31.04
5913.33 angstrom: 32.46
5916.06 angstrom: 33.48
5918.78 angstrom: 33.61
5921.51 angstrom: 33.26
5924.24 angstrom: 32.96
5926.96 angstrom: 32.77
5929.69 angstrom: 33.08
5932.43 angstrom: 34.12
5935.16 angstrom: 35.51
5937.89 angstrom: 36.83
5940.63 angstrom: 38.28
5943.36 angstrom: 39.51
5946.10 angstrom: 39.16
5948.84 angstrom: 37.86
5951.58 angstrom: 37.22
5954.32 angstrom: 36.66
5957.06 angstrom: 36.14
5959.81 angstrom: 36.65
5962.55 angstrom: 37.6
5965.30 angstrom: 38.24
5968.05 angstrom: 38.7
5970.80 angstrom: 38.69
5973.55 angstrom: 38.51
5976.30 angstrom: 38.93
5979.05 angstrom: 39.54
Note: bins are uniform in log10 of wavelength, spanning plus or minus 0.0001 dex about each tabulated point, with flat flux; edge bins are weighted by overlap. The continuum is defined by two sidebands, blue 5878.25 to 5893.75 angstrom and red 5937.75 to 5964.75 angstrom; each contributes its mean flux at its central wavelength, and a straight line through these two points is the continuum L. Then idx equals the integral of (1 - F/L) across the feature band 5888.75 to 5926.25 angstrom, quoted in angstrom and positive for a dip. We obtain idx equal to 2.1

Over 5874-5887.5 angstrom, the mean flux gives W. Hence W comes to 29.1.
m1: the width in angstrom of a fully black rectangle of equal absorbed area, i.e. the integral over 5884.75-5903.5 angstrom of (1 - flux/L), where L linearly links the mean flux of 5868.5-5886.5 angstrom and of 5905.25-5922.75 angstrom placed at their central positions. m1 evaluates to 7.8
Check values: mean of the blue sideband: 31.6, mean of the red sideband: 31.9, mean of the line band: 18.5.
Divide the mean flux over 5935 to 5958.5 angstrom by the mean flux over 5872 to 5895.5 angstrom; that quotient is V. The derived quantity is 1.51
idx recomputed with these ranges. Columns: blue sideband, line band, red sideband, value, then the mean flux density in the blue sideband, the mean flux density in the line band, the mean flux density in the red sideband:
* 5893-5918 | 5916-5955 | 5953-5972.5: -4.5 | 25.9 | 35.7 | 37.5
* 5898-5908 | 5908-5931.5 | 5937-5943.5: -1.5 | 25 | 32.7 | 38.1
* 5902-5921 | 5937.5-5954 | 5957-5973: -1.3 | 30.7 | 38.1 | 37.8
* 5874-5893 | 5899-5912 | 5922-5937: 1.0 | 25.1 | 27.1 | 33.8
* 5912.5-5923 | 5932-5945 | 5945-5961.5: -0.5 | 33.2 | 37.1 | 37.3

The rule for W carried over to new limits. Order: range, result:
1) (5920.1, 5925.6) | 33.1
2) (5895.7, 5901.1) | 19.1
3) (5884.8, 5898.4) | 16.8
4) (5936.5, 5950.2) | 38.3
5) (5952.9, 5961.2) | 36.5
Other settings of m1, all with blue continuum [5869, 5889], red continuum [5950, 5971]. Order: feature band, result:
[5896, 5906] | 2.94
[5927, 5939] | 0.09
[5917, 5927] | 0.19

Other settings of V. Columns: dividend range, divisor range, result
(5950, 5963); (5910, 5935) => 1.11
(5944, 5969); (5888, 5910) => 1.78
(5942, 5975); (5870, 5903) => 1.54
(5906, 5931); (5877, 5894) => 1.41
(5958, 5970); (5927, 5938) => 1.10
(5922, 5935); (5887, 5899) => 2.07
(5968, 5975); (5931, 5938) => 1.10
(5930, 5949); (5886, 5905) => 1.96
